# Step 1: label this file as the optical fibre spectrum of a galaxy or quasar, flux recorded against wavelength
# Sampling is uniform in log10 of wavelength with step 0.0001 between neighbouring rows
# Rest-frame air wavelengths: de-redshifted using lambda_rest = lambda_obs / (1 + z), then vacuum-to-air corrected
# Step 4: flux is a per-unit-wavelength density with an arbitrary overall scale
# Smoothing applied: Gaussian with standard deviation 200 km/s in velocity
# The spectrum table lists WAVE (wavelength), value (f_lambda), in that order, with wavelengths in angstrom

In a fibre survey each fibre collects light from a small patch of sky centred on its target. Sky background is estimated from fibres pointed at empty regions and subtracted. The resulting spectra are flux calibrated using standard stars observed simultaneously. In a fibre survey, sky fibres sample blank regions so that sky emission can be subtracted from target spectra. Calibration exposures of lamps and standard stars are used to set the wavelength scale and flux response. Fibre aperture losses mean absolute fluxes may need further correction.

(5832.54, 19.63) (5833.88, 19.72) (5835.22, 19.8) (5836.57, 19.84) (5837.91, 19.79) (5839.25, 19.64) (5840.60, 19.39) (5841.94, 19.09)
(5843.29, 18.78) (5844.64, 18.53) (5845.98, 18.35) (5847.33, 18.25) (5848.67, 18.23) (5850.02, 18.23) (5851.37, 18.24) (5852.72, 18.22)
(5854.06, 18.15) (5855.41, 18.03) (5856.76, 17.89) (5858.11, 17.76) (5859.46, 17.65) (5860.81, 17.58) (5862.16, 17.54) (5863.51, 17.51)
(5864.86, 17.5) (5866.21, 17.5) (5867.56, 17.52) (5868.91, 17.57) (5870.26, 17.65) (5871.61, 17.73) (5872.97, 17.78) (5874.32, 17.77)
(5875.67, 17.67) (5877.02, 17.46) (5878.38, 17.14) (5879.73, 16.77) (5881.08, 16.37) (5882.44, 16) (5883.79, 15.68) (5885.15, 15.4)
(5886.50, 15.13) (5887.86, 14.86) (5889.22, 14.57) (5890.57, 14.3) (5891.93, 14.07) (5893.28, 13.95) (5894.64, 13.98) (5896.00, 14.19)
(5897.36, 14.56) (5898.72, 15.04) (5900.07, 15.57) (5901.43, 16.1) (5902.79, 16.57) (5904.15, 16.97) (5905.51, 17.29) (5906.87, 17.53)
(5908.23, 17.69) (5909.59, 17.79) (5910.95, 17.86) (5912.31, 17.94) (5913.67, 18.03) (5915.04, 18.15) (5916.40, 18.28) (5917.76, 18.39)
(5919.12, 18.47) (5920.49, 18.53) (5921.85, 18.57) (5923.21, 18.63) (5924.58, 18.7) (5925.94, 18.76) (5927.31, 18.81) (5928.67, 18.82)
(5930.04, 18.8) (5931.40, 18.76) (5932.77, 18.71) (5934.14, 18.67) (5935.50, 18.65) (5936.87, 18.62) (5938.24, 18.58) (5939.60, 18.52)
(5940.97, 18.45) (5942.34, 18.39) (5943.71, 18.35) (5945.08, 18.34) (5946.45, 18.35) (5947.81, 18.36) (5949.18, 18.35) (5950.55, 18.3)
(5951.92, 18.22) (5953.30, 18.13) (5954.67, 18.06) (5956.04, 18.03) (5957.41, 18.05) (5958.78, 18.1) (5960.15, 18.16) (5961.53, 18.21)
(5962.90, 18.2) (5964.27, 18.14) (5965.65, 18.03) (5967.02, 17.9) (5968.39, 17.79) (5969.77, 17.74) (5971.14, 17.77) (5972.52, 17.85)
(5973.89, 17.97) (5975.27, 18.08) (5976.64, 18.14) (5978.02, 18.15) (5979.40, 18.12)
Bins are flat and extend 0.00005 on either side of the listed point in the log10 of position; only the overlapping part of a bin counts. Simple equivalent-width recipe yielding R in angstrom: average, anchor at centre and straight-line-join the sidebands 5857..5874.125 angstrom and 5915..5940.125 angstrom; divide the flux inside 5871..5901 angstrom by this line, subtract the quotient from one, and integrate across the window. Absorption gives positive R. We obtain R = 3.7 angstrom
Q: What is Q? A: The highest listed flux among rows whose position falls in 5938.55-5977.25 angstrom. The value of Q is 18.52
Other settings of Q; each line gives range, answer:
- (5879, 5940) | 18.82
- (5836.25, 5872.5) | 19.84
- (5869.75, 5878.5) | 17.78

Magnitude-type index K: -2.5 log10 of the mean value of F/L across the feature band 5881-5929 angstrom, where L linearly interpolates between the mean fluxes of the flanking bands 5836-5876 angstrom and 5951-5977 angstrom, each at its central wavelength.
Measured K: 0.09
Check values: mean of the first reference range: 18.2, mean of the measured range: 16.7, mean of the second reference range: 18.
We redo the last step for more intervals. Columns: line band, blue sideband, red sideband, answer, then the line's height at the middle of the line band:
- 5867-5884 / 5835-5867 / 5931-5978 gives 0.07 mag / 18.3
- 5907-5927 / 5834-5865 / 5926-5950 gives 0.02 mag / 18.5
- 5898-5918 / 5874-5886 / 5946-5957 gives 0.00 mag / 17.3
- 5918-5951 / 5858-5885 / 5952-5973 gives -0.05 mag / 17.8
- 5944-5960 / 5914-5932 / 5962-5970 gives 0.00 mag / 18.2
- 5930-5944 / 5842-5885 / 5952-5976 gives -0.04 mag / 17.9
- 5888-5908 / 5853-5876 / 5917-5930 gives 0.19 mag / 18.2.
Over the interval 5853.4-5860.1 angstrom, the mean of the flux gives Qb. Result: 17.9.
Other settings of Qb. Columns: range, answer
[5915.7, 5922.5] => 18.5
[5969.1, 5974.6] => 17.8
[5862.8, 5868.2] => 17.5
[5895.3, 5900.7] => 14.8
